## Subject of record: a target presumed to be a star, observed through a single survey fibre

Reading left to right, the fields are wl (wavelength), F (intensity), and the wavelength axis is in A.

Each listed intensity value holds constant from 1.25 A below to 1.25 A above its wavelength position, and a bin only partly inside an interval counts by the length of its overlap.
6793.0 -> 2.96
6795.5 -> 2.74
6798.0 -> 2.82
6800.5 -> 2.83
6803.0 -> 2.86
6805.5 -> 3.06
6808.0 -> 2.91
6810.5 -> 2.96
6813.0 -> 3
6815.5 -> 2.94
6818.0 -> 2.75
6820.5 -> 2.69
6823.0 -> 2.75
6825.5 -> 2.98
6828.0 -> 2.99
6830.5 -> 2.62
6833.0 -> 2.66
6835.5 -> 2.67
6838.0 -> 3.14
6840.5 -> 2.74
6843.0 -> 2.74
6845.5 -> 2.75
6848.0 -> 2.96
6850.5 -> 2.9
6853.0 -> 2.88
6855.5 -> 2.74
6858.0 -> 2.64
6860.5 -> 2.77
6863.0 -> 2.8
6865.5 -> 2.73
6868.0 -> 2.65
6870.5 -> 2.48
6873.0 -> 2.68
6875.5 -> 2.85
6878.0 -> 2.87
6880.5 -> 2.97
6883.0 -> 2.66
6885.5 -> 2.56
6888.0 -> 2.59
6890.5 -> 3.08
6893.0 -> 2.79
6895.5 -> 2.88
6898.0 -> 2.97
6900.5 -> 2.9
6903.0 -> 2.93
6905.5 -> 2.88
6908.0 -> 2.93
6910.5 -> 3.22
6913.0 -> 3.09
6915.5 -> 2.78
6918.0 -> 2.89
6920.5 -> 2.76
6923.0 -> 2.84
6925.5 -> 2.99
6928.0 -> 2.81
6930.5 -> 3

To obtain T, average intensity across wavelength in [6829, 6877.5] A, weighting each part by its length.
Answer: 2.76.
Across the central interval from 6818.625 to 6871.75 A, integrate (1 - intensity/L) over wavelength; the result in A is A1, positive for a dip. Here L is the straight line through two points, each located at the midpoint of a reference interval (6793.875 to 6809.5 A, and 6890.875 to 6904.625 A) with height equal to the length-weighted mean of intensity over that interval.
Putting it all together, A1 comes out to 2.08 A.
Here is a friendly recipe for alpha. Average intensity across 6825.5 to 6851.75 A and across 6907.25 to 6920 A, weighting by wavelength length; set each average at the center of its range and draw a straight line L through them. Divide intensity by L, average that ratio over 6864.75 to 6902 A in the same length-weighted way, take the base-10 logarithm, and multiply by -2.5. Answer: 0.05 mag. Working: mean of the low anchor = 2.82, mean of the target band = 2.78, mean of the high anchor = 2.97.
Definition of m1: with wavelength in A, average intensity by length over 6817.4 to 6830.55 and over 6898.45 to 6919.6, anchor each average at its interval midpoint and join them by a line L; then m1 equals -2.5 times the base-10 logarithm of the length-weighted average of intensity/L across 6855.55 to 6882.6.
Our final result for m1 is 0.06 mag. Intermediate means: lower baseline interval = 2.82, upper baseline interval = 2.95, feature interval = 2.74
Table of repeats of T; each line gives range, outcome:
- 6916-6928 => 2.86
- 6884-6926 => 2.88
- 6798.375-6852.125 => 2.85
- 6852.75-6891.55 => 2.74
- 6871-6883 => 2.8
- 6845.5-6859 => 2.82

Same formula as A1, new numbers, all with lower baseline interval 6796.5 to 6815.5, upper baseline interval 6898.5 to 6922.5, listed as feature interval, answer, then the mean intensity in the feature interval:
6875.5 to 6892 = 0.75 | 2.79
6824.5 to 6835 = 0.44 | 2.8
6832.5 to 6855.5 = 0.75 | 2.83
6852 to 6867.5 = 0.91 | 2.75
